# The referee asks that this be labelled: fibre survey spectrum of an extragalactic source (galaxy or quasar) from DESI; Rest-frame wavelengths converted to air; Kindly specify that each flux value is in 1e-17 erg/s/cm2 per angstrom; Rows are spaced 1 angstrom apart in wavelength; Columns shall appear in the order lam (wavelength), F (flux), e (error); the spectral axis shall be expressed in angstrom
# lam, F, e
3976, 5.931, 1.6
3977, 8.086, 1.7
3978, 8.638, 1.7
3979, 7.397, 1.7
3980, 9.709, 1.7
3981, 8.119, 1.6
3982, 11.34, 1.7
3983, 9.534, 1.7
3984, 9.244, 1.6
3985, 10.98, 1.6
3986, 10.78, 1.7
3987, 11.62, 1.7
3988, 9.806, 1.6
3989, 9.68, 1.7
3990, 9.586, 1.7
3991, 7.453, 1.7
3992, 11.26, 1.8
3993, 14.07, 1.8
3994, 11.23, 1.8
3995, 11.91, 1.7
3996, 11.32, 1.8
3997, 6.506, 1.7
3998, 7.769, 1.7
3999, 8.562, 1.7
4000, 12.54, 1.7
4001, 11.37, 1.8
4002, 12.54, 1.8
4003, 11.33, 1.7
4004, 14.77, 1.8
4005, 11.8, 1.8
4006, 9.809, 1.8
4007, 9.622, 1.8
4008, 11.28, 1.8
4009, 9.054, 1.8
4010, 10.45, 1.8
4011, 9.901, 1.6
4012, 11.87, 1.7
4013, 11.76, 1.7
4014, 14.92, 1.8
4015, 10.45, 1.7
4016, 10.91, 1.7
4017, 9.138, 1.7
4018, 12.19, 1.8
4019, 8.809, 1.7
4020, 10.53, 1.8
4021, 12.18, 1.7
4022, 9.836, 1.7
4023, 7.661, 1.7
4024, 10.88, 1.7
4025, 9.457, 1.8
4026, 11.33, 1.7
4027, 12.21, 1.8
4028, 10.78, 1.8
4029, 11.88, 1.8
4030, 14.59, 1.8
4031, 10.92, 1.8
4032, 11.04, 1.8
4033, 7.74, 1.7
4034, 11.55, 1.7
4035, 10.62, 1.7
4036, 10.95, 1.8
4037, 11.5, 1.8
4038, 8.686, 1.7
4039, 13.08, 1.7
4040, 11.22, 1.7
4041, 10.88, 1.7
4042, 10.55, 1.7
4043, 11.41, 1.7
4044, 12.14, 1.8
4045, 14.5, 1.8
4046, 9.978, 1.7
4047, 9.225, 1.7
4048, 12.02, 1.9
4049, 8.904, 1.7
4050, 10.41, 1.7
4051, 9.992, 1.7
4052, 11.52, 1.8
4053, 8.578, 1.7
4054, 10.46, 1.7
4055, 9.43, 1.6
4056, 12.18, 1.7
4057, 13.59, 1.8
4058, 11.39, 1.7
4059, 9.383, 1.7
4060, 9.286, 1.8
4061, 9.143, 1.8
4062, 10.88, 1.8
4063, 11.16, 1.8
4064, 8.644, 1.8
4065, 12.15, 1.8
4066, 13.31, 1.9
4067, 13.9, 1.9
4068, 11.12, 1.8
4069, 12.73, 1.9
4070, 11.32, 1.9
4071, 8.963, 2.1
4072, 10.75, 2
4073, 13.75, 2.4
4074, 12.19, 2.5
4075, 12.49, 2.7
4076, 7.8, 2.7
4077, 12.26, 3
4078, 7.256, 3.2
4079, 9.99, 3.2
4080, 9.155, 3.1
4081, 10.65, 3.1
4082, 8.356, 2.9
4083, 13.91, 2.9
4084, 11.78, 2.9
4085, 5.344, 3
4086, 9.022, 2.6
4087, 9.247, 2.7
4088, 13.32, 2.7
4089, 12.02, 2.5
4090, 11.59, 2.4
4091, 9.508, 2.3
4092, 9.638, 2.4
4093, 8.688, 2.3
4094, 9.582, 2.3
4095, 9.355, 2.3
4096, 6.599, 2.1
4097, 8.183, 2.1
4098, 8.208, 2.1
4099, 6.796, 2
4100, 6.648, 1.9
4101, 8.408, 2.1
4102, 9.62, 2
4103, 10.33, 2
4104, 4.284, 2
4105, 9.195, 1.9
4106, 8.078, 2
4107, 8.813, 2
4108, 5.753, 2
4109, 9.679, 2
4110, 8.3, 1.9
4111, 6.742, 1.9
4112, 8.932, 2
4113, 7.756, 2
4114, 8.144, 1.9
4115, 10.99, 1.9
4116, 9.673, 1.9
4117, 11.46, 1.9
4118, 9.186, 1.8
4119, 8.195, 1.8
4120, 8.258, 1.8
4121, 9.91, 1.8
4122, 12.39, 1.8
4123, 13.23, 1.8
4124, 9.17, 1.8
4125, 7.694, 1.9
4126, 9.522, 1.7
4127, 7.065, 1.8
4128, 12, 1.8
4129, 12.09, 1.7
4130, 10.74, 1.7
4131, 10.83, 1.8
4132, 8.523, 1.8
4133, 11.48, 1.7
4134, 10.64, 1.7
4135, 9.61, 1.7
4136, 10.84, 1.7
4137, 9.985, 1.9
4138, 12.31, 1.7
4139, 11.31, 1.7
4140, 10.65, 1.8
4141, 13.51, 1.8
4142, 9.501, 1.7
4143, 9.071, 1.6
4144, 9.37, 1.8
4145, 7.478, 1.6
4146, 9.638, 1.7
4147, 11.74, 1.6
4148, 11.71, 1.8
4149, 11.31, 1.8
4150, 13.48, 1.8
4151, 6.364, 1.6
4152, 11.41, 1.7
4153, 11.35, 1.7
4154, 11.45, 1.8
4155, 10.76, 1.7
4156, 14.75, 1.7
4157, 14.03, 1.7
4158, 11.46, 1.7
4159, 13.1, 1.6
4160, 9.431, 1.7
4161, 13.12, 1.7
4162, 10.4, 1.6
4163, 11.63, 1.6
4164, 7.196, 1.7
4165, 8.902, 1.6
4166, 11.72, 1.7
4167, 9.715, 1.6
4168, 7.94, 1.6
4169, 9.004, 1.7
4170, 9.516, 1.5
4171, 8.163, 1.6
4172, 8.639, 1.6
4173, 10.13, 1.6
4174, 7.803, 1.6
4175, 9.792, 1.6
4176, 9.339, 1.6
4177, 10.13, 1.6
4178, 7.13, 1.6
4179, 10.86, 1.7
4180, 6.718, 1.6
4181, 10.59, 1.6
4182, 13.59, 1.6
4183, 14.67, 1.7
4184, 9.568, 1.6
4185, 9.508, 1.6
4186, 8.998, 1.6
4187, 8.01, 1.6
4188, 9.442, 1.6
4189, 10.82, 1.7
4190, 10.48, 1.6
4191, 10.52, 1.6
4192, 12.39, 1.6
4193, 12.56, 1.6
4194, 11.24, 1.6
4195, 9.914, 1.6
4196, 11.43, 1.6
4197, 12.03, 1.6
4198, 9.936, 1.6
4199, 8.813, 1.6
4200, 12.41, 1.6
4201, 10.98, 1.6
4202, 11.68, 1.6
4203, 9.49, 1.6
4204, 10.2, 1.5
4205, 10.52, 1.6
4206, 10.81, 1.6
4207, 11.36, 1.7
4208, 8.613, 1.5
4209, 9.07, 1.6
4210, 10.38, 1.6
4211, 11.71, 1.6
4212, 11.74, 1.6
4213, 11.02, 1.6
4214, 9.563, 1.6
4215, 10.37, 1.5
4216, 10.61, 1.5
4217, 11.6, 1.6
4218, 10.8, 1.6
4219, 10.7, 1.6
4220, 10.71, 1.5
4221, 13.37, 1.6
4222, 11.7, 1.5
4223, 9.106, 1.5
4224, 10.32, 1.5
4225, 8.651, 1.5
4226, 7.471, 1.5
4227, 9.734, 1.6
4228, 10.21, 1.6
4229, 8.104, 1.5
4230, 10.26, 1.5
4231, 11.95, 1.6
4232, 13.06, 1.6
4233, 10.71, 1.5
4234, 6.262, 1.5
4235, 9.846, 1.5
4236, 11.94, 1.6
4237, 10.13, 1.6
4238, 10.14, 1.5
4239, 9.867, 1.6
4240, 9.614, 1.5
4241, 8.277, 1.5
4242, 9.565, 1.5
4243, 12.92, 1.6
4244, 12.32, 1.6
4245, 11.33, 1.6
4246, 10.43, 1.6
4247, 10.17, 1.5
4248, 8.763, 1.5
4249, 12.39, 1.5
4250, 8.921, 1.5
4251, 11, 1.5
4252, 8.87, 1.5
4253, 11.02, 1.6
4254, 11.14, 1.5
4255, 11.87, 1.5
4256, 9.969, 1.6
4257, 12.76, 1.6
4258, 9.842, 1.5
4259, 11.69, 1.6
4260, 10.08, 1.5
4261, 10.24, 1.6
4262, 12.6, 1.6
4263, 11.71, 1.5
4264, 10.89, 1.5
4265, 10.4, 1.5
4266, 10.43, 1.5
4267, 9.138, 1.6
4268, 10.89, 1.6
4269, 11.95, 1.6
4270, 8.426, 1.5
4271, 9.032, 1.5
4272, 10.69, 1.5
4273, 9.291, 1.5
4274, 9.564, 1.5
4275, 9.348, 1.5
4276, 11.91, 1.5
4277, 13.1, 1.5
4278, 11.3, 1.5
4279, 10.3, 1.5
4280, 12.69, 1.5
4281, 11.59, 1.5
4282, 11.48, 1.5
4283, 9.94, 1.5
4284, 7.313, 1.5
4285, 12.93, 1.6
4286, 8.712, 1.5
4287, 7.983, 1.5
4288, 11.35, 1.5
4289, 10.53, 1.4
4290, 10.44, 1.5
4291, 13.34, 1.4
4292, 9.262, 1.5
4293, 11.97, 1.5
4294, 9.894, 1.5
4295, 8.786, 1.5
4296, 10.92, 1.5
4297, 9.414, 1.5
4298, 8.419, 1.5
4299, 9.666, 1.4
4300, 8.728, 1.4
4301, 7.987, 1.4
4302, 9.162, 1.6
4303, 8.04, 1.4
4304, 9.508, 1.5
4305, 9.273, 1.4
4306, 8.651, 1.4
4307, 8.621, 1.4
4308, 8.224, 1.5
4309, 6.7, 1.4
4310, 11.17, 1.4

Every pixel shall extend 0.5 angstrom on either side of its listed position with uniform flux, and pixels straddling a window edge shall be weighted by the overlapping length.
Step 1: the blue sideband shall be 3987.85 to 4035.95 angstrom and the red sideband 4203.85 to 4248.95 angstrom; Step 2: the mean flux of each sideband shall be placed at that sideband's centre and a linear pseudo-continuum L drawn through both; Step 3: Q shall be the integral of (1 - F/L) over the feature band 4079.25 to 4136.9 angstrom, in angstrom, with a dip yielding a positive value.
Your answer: 6.54 angstrom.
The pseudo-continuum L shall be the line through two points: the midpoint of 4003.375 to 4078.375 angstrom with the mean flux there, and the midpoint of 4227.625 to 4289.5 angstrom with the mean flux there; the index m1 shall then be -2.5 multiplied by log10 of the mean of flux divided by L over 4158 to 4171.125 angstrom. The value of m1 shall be 0.06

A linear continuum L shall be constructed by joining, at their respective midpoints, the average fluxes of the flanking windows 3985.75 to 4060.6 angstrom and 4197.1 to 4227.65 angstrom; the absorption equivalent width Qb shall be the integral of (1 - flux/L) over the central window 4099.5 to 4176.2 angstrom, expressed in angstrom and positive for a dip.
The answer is 5.0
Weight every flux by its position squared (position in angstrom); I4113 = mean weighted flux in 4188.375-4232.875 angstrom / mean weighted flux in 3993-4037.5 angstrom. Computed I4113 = 1.07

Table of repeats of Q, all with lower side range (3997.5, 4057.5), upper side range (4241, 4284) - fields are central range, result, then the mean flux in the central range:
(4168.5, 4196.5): 1.9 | 10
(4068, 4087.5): 0.9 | 10.4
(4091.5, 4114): 5.6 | 8.16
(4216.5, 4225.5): 0.0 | 10.8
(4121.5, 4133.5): 0.5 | 10.4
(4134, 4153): 0.5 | 10.5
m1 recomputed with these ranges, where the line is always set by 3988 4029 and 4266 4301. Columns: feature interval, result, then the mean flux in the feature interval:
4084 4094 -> 0.072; 9.91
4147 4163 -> -0.111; 11.6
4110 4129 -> 0.113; 9.5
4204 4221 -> -0.029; 10.7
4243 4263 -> -0.058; 10.9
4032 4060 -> -0.013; 10.8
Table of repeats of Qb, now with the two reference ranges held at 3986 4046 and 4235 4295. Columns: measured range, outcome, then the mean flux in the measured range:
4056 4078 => -0.7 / 11.2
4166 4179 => 1.9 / 9.12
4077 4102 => 3.3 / 9.37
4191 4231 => 0.3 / 10.6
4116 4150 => 1.3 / 10.4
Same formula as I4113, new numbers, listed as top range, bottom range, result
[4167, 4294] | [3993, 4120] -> 1.10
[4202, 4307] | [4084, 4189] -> 1.11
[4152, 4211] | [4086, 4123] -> 1.20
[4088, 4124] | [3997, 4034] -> 0.87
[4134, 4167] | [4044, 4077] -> 1.03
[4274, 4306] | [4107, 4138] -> 1.14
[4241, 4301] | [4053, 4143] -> 1.14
